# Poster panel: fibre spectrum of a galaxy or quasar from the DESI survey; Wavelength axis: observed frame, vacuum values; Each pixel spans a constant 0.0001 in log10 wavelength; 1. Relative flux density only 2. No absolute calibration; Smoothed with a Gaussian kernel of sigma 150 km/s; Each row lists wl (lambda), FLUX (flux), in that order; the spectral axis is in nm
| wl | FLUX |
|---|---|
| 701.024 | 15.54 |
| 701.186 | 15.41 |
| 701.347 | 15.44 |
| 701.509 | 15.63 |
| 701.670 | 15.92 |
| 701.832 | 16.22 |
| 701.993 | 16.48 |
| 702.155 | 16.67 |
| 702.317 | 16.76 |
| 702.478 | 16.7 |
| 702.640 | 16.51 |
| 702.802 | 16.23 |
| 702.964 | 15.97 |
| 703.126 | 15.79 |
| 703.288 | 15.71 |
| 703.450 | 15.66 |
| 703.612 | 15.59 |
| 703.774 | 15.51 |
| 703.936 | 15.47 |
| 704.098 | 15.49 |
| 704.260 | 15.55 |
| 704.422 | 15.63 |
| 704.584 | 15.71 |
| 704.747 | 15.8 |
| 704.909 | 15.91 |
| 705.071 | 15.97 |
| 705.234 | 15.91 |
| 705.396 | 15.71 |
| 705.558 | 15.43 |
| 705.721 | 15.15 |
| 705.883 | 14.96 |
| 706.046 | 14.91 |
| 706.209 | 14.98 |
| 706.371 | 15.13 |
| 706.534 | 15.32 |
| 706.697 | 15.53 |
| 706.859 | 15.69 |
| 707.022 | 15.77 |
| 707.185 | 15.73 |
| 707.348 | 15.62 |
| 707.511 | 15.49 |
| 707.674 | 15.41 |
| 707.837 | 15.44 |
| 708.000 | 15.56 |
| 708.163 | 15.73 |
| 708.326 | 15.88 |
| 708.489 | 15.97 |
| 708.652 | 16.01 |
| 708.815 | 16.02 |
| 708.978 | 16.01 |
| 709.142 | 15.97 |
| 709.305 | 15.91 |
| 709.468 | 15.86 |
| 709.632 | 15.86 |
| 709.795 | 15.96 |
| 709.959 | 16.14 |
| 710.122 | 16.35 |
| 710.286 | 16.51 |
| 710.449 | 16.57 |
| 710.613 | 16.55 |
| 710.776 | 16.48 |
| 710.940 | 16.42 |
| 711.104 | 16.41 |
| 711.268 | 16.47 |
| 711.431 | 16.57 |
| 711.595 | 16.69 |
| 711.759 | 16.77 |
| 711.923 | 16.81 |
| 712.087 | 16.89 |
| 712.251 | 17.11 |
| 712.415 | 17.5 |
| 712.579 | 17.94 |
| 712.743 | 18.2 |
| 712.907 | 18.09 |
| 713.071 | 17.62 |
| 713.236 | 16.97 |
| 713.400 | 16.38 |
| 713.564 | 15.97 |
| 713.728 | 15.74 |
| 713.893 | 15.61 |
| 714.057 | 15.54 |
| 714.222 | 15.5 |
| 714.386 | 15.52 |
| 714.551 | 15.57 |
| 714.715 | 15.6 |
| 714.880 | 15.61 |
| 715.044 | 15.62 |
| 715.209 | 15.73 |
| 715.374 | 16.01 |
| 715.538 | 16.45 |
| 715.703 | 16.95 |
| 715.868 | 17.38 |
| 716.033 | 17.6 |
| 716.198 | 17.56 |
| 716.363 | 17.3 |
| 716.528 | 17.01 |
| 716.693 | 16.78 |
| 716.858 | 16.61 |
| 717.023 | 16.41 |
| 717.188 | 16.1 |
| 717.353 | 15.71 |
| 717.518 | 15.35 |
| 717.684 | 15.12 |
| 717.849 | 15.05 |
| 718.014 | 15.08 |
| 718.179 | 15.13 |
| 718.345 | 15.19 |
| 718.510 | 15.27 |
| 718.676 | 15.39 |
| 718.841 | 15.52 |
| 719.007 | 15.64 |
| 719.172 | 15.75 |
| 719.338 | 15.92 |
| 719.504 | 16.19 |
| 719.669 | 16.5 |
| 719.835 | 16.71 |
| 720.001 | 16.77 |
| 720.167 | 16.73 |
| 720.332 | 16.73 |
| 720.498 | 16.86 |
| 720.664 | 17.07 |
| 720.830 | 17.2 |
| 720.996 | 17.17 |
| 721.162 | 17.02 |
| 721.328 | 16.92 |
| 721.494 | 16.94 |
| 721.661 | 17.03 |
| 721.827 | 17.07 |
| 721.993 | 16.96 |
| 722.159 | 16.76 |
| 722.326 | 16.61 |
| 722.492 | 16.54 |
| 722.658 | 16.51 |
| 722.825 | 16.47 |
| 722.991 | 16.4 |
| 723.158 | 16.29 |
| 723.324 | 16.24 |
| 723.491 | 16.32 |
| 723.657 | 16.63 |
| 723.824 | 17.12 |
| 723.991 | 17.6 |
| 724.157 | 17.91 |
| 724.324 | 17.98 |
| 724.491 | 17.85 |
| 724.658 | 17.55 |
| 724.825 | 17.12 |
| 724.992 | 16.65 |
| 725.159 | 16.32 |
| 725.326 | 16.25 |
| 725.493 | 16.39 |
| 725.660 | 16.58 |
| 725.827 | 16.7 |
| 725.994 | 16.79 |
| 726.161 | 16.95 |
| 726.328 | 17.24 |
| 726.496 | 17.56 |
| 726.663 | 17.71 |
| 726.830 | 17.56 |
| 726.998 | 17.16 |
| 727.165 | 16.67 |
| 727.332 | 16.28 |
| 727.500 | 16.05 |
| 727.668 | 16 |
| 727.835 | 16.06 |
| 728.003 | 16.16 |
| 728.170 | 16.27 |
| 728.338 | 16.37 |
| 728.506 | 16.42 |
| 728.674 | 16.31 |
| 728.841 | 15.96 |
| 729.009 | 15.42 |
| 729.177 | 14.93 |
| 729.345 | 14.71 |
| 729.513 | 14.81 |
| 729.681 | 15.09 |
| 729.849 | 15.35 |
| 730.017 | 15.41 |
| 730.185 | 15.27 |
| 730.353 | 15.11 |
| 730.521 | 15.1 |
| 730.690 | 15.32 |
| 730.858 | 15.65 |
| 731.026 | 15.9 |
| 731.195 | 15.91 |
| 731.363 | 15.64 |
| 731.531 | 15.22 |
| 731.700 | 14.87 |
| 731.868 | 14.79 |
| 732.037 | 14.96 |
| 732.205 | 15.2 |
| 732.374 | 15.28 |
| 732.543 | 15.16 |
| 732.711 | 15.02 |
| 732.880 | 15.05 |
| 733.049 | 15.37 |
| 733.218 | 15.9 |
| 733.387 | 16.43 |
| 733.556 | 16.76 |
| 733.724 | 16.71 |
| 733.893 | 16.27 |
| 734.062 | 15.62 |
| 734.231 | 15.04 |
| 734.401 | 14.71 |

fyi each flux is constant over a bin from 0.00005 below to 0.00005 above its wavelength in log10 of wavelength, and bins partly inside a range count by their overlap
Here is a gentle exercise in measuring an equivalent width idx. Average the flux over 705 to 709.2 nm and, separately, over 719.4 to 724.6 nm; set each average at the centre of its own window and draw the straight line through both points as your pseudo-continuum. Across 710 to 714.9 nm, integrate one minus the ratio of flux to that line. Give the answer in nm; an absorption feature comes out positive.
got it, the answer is -0.152 nm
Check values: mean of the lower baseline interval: 15.6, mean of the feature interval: 16.5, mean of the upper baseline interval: 16.9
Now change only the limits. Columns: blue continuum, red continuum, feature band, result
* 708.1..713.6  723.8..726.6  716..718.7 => 0.12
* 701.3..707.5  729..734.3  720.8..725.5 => -0.42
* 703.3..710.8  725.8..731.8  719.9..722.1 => -0.15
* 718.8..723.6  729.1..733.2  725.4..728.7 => -0.18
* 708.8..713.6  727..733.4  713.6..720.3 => 0.12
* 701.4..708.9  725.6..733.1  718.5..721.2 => -0.10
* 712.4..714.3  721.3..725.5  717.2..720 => 0.19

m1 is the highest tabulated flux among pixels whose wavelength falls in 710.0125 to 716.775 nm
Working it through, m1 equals 18.2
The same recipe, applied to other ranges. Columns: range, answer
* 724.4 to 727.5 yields 17.85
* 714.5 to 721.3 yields 17.6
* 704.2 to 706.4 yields 15.97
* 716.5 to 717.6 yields 17.01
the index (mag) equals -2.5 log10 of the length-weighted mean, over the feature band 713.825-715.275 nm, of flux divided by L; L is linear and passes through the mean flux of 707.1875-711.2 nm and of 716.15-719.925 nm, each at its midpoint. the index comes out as 0.03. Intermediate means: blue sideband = 16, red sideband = 16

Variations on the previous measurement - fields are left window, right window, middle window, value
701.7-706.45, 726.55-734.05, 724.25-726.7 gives -0.08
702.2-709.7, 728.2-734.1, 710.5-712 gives -0.06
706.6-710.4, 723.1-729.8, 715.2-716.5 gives -0.05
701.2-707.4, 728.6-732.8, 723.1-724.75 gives -0.12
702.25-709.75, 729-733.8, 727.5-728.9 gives -0.05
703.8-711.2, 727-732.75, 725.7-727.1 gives -0.10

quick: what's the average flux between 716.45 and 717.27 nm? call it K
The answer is 16.6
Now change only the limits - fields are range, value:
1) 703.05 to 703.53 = 15.7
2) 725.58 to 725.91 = 16.6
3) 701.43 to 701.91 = 15.9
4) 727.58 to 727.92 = 16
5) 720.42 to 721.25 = 17.1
